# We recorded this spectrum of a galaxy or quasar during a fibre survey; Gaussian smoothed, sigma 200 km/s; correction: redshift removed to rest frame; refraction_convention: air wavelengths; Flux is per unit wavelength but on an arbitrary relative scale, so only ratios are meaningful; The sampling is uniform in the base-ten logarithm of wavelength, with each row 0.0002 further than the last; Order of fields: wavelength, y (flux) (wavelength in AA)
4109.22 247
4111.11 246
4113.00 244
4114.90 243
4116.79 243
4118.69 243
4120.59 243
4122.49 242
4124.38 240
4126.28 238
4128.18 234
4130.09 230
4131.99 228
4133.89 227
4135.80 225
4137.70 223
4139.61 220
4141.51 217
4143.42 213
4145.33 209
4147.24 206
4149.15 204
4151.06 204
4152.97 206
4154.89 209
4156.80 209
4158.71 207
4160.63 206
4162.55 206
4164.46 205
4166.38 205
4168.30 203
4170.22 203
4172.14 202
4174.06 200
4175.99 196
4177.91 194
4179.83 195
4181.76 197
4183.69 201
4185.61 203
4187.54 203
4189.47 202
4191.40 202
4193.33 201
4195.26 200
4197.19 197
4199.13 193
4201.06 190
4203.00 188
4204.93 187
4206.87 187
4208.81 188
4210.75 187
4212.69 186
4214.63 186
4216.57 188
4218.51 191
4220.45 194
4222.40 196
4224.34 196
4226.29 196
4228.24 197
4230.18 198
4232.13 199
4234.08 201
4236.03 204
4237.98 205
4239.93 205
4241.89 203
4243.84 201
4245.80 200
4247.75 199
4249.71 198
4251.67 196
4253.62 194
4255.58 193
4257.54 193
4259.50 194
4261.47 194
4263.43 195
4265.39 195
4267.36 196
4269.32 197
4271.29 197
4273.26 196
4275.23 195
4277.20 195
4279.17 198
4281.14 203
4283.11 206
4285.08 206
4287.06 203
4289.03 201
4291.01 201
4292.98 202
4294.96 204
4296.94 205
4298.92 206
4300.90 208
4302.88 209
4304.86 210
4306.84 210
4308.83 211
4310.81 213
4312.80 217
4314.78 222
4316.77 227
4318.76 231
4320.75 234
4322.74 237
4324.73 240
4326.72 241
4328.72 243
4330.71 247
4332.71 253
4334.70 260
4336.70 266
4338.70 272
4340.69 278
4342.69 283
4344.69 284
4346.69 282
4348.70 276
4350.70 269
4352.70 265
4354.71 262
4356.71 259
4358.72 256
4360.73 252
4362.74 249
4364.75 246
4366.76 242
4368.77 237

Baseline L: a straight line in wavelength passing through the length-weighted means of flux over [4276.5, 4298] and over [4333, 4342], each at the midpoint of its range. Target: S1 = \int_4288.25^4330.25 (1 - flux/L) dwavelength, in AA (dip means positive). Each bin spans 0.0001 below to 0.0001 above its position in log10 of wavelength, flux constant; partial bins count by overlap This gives 2.4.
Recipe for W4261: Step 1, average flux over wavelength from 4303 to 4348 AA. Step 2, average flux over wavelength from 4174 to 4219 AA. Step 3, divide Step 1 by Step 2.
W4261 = 1.3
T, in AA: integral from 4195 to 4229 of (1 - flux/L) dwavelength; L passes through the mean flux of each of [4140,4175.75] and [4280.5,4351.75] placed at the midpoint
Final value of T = 3.8 AA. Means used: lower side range 206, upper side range 233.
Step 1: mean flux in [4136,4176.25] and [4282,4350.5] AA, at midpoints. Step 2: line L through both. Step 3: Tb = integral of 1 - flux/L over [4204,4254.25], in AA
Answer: 5.4 AA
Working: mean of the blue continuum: 208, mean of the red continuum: 233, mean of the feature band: 195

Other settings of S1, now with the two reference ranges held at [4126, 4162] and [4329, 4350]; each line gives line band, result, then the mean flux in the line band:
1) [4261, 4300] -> 8.2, 200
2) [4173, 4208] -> 4.9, 196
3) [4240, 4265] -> 4.9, 197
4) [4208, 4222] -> 2.8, 189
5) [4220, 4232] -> 2.1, 196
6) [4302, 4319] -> 2.9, 216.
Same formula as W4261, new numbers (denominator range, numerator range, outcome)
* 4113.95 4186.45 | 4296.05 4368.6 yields 1.13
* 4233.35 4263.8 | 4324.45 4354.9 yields 1.33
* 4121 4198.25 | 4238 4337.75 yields 1.00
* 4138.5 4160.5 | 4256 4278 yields 0.93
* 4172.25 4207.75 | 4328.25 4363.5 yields 1.35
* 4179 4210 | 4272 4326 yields 1.08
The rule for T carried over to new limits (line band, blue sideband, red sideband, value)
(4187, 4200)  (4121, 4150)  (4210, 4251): 0.49 AA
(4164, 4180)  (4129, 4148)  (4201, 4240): 0.67 AA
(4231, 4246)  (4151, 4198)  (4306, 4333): 0.85 AA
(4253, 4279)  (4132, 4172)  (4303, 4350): 4.22 AA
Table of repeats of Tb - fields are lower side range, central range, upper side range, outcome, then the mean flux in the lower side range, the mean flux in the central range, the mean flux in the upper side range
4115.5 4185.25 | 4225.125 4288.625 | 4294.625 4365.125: 9.02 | 215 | 199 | 243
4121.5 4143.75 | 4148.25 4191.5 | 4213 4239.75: 2.61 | 229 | 203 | 196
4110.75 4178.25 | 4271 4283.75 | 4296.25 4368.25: 2.04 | 219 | 198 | 244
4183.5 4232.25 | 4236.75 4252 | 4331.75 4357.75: 0.94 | 194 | 201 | 270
